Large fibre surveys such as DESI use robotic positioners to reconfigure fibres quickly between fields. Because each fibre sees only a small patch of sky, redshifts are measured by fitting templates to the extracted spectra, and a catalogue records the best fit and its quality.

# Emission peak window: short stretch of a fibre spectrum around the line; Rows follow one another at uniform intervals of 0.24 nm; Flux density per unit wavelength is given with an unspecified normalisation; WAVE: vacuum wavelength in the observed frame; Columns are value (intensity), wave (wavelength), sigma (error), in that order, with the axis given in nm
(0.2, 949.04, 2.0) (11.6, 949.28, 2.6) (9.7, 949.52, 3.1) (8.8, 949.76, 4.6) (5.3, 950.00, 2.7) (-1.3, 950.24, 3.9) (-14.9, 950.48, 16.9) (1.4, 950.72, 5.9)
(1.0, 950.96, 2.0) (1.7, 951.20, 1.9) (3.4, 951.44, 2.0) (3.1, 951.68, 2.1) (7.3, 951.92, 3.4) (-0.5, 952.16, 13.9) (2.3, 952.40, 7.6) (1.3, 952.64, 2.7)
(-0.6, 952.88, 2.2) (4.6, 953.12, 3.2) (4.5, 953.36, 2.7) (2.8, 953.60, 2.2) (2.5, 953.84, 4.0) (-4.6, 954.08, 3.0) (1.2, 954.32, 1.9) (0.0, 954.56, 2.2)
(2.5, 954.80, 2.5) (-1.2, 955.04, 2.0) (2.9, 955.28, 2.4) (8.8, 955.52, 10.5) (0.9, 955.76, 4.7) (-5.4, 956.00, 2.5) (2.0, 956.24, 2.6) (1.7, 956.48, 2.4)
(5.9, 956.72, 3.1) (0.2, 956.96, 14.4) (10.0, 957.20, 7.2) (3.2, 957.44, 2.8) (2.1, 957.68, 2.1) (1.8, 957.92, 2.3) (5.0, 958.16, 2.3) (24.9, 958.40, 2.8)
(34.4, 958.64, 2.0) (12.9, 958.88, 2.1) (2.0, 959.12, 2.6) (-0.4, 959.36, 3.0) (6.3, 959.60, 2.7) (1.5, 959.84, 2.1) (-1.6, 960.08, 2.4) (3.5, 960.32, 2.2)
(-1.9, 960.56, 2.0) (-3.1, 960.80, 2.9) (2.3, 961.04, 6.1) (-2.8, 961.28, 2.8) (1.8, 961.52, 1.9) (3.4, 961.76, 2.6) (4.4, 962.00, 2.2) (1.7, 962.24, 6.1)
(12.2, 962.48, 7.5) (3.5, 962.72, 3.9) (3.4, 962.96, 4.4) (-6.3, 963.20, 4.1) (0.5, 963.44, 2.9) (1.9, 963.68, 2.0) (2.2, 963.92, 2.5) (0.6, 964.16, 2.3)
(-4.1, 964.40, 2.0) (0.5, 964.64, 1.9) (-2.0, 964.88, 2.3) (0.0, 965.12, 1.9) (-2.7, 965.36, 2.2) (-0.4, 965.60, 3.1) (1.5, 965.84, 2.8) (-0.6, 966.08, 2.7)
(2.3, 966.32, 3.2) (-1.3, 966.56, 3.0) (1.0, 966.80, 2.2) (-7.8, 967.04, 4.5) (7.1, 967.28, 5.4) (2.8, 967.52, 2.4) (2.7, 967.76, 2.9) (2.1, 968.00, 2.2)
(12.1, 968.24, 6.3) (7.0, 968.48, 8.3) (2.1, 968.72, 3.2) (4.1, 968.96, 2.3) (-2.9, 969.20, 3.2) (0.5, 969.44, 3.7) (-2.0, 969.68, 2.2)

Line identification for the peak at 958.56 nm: [O III] 5007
